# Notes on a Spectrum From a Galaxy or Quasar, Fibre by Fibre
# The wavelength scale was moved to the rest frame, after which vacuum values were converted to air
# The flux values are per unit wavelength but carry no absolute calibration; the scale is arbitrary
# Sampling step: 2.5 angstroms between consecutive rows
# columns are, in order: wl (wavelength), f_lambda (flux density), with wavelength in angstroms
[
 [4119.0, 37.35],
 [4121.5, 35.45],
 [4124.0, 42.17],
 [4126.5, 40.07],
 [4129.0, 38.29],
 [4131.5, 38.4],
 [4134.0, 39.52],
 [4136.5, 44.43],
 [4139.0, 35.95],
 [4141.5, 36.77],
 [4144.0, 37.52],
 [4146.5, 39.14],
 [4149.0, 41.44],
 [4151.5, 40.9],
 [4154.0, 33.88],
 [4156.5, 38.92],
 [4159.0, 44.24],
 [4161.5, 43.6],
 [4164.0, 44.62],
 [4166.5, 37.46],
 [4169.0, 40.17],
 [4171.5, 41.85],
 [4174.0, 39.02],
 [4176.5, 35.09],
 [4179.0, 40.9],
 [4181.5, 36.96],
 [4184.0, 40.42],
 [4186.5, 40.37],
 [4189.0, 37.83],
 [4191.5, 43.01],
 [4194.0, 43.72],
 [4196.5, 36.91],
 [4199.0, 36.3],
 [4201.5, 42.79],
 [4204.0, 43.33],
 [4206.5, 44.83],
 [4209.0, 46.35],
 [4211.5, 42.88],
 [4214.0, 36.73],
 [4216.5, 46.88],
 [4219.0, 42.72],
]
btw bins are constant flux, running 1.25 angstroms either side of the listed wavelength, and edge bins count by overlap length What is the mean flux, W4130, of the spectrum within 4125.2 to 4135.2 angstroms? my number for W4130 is 39.1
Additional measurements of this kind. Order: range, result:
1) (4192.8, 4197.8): 40.2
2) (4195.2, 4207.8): 40.9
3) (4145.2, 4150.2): 40.3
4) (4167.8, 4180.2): 39.4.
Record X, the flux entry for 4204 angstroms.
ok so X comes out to 43.33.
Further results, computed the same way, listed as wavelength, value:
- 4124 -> 42.17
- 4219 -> 42.72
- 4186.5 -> 40.37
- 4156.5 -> 38.92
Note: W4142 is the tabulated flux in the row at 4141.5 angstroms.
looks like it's 36.77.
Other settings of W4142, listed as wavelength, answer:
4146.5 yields 39.14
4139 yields 35.95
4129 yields 38.29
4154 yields 33.88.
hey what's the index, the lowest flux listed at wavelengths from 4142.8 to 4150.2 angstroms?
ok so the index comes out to 37.52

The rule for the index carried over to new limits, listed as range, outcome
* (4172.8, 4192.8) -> 35.09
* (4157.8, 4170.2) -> 37.46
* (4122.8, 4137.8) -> 38.29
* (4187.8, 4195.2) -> 37.83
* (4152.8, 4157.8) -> 33.88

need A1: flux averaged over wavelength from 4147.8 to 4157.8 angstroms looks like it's 38.8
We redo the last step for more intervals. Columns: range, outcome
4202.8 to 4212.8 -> 44.3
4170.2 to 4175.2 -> 40.4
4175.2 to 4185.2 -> 38.3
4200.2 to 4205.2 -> 43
